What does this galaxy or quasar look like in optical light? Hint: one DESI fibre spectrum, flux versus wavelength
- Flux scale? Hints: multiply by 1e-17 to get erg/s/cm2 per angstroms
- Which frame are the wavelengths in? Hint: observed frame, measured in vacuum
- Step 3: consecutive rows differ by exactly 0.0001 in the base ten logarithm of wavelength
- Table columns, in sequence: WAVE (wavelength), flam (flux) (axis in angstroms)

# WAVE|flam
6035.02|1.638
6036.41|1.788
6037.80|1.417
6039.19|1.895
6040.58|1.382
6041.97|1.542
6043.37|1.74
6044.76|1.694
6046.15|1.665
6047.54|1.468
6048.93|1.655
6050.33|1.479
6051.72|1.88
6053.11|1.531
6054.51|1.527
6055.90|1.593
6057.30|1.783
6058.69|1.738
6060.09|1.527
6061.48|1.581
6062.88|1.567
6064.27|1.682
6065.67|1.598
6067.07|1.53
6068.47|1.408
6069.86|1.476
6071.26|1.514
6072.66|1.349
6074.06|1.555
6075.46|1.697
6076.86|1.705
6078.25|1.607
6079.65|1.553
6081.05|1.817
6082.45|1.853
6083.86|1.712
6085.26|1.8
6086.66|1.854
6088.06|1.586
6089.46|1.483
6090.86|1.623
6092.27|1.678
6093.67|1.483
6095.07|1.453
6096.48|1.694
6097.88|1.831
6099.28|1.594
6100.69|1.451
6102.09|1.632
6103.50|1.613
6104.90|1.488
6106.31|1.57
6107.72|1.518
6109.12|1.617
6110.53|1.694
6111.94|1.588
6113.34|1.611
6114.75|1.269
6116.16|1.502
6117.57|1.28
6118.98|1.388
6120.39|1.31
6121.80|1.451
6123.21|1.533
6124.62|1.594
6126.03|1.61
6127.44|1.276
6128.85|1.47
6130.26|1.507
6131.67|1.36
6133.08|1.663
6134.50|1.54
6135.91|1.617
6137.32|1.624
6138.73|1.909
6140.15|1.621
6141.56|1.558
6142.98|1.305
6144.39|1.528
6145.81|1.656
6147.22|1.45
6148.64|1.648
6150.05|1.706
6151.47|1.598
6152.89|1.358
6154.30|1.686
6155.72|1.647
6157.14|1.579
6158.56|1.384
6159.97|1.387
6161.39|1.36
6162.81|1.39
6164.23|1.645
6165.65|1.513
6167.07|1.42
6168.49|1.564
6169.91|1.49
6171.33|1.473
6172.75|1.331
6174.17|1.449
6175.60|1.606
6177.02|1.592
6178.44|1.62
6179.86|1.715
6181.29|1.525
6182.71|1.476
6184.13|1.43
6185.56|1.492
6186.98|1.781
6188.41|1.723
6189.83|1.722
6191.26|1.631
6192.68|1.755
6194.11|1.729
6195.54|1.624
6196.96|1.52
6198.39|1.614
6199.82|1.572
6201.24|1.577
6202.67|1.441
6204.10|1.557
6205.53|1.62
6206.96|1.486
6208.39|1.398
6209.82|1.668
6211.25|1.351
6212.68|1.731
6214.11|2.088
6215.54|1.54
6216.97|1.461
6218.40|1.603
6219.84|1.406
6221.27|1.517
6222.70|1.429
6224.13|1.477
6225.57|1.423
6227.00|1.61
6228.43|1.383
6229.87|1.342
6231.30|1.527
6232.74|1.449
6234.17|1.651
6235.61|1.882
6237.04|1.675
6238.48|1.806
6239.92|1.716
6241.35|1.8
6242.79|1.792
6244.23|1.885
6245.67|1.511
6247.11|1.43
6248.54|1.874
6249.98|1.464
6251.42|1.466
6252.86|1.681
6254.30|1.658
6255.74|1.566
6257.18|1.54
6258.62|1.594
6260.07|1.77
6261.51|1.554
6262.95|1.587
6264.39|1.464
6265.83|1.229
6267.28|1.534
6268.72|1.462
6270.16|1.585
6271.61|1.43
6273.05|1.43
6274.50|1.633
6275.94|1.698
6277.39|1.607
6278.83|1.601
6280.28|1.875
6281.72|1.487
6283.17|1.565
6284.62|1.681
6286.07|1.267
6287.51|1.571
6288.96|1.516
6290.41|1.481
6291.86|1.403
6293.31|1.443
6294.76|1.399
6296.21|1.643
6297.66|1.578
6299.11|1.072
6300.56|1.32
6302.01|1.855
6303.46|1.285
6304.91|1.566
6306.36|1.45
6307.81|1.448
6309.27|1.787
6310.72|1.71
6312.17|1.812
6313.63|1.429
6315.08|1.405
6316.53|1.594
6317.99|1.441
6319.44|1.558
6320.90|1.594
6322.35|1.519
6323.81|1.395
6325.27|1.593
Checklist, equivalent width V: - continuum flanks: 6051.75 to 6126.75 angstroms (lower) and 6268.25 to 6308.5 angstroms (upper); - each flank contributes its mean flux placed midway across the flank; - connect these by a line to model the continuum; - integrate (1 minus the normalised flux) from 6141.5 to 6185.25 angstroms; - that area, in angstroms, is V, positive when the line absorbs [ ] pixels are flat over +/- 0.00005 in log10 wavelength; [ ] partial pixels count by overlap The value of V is 1.07 angstroms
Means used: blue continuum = 1.58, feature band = 1.52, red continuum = 1.51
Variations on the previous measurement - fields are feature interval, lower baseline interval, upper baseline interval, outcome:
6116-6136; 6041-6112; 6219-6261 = 1.7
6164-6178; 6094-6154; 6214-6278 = 0.4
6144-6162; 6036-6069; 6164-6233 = 0.4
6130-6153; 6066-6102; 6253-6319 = 0.2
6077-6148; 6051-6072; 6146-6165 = -0.4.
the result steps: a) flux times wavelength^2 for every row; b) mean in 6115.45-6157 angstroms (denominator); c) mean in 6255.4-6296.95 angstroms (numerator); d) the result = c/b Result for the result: 1.05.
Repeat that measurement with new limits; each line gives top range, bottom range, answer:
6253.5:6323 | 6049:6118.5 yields 1.03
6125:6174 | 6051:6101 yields 0.96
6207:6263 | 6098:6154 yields 1.08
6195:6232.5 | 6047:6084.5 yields 1.00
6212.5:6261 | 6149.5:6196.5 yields 1.05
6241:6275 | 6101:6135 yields 1.10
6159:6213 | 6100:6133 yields 1.06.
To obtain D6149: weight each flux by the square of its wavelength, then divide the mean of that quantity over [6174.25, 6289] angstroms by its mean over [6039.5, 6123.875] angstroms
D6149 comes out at 1.05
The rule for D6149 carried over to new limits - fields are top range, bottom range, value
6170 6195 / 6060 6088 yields 1.02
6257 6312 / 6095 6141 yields 1.05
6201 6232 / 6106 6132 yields 1.06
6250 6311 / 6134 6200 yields 1.02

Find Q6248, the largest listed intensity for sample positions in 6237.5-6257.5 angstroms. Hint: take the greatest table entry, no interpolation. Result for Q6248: 1.885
